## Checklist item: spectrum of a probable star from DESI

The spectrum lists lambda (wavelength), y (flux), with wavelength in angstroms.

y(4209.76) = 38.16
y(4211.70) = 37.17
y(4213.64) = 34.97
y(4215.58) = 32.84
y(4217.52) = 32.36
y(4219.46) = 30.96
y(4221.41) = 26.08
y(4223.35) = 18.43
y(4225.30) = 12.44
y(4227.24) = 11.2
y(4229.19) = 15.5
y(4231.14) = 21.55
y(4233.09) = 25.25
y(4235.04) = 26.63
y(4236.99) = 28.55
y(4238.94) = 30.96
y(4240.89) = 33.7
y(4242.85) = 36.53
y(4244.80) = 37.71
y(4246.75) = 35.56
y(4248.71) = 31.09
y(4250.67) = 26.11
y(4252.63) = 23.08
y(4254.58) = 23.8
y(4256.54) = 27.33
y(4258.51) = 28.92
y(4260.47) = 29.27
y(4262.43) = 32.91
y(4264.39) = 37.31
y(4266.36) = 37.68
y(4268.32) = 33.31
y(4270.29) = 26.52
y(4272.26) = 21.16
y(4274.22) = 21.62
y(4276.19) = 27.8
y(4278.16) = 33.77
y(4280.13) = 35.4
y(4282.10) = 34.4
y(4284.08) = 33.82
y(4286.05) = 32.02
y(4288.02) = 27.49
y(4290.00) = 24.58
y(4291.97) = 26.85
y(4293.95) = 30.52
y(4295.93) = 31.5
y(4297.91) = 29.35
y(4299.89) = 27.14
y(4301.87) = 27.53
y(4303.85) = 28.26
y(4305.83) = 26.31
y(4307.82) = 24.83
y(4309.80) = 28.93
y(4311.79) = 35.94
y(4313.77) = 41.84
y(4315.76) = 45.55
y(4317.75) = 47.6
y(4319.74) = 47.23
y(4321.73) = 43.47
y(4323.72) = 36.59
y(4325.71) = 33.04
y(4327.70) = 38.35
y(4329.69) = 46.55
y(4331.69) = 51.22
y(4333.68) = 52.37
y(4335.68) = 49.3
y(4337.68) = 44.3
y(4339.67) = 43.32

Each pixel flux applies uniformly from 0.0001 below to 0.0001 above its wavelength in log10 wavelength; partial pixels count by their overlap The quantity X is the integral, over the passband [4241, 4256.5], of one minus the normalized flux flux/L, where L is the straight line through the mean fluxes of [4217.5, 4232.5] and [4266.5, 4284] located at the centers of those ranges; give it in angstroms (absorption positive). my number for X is -3.6 angstroms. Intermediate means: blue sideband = 20.4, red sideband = 29.9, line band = 30.5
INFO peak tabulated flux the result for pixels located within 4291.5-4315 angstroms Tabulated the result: 41.84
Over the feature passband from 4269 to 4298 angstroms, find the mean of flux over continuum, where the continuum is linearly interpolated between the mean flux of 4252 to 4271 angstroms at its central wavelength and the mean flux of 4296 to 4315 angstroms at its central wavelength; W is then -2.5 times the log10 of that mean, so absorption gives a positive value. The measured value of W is 0.040 mag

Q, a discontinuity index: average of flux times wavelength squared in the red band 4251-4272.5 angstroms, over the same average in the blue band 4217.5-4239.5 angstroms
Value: 1.31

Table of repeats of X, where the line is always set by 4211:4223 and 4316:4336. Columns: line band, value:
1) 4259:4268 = 0.8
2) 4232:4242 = 1.5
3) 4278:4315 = 9.4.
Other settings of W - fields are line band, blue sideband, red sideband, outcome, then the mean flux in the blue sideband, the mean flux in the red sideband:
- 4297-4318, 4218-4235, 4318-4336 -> 0.221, 20.9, 44.2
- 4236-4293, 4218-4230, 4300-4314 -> -0.238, 19.7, 29.7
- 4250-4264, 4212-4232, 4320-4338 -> 0.107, 24.1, 44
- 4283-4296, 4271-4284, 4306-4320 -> 0.094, 29.3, 37.7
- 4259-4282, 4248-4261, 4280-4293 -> -0.078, 26.9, 30.3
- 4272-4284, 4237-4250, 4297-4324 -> 0.152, 33.6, 35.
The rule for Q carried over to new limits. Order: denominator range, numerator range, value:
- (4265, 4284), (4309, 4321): 1.38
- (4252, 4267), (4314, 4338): 1.53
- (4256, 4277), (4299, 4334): 1.31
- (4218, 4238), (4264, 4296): 1.41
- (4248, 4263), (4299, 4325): 1.32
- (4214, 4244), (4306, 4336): 1.66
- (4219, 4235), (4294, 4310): 1.44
